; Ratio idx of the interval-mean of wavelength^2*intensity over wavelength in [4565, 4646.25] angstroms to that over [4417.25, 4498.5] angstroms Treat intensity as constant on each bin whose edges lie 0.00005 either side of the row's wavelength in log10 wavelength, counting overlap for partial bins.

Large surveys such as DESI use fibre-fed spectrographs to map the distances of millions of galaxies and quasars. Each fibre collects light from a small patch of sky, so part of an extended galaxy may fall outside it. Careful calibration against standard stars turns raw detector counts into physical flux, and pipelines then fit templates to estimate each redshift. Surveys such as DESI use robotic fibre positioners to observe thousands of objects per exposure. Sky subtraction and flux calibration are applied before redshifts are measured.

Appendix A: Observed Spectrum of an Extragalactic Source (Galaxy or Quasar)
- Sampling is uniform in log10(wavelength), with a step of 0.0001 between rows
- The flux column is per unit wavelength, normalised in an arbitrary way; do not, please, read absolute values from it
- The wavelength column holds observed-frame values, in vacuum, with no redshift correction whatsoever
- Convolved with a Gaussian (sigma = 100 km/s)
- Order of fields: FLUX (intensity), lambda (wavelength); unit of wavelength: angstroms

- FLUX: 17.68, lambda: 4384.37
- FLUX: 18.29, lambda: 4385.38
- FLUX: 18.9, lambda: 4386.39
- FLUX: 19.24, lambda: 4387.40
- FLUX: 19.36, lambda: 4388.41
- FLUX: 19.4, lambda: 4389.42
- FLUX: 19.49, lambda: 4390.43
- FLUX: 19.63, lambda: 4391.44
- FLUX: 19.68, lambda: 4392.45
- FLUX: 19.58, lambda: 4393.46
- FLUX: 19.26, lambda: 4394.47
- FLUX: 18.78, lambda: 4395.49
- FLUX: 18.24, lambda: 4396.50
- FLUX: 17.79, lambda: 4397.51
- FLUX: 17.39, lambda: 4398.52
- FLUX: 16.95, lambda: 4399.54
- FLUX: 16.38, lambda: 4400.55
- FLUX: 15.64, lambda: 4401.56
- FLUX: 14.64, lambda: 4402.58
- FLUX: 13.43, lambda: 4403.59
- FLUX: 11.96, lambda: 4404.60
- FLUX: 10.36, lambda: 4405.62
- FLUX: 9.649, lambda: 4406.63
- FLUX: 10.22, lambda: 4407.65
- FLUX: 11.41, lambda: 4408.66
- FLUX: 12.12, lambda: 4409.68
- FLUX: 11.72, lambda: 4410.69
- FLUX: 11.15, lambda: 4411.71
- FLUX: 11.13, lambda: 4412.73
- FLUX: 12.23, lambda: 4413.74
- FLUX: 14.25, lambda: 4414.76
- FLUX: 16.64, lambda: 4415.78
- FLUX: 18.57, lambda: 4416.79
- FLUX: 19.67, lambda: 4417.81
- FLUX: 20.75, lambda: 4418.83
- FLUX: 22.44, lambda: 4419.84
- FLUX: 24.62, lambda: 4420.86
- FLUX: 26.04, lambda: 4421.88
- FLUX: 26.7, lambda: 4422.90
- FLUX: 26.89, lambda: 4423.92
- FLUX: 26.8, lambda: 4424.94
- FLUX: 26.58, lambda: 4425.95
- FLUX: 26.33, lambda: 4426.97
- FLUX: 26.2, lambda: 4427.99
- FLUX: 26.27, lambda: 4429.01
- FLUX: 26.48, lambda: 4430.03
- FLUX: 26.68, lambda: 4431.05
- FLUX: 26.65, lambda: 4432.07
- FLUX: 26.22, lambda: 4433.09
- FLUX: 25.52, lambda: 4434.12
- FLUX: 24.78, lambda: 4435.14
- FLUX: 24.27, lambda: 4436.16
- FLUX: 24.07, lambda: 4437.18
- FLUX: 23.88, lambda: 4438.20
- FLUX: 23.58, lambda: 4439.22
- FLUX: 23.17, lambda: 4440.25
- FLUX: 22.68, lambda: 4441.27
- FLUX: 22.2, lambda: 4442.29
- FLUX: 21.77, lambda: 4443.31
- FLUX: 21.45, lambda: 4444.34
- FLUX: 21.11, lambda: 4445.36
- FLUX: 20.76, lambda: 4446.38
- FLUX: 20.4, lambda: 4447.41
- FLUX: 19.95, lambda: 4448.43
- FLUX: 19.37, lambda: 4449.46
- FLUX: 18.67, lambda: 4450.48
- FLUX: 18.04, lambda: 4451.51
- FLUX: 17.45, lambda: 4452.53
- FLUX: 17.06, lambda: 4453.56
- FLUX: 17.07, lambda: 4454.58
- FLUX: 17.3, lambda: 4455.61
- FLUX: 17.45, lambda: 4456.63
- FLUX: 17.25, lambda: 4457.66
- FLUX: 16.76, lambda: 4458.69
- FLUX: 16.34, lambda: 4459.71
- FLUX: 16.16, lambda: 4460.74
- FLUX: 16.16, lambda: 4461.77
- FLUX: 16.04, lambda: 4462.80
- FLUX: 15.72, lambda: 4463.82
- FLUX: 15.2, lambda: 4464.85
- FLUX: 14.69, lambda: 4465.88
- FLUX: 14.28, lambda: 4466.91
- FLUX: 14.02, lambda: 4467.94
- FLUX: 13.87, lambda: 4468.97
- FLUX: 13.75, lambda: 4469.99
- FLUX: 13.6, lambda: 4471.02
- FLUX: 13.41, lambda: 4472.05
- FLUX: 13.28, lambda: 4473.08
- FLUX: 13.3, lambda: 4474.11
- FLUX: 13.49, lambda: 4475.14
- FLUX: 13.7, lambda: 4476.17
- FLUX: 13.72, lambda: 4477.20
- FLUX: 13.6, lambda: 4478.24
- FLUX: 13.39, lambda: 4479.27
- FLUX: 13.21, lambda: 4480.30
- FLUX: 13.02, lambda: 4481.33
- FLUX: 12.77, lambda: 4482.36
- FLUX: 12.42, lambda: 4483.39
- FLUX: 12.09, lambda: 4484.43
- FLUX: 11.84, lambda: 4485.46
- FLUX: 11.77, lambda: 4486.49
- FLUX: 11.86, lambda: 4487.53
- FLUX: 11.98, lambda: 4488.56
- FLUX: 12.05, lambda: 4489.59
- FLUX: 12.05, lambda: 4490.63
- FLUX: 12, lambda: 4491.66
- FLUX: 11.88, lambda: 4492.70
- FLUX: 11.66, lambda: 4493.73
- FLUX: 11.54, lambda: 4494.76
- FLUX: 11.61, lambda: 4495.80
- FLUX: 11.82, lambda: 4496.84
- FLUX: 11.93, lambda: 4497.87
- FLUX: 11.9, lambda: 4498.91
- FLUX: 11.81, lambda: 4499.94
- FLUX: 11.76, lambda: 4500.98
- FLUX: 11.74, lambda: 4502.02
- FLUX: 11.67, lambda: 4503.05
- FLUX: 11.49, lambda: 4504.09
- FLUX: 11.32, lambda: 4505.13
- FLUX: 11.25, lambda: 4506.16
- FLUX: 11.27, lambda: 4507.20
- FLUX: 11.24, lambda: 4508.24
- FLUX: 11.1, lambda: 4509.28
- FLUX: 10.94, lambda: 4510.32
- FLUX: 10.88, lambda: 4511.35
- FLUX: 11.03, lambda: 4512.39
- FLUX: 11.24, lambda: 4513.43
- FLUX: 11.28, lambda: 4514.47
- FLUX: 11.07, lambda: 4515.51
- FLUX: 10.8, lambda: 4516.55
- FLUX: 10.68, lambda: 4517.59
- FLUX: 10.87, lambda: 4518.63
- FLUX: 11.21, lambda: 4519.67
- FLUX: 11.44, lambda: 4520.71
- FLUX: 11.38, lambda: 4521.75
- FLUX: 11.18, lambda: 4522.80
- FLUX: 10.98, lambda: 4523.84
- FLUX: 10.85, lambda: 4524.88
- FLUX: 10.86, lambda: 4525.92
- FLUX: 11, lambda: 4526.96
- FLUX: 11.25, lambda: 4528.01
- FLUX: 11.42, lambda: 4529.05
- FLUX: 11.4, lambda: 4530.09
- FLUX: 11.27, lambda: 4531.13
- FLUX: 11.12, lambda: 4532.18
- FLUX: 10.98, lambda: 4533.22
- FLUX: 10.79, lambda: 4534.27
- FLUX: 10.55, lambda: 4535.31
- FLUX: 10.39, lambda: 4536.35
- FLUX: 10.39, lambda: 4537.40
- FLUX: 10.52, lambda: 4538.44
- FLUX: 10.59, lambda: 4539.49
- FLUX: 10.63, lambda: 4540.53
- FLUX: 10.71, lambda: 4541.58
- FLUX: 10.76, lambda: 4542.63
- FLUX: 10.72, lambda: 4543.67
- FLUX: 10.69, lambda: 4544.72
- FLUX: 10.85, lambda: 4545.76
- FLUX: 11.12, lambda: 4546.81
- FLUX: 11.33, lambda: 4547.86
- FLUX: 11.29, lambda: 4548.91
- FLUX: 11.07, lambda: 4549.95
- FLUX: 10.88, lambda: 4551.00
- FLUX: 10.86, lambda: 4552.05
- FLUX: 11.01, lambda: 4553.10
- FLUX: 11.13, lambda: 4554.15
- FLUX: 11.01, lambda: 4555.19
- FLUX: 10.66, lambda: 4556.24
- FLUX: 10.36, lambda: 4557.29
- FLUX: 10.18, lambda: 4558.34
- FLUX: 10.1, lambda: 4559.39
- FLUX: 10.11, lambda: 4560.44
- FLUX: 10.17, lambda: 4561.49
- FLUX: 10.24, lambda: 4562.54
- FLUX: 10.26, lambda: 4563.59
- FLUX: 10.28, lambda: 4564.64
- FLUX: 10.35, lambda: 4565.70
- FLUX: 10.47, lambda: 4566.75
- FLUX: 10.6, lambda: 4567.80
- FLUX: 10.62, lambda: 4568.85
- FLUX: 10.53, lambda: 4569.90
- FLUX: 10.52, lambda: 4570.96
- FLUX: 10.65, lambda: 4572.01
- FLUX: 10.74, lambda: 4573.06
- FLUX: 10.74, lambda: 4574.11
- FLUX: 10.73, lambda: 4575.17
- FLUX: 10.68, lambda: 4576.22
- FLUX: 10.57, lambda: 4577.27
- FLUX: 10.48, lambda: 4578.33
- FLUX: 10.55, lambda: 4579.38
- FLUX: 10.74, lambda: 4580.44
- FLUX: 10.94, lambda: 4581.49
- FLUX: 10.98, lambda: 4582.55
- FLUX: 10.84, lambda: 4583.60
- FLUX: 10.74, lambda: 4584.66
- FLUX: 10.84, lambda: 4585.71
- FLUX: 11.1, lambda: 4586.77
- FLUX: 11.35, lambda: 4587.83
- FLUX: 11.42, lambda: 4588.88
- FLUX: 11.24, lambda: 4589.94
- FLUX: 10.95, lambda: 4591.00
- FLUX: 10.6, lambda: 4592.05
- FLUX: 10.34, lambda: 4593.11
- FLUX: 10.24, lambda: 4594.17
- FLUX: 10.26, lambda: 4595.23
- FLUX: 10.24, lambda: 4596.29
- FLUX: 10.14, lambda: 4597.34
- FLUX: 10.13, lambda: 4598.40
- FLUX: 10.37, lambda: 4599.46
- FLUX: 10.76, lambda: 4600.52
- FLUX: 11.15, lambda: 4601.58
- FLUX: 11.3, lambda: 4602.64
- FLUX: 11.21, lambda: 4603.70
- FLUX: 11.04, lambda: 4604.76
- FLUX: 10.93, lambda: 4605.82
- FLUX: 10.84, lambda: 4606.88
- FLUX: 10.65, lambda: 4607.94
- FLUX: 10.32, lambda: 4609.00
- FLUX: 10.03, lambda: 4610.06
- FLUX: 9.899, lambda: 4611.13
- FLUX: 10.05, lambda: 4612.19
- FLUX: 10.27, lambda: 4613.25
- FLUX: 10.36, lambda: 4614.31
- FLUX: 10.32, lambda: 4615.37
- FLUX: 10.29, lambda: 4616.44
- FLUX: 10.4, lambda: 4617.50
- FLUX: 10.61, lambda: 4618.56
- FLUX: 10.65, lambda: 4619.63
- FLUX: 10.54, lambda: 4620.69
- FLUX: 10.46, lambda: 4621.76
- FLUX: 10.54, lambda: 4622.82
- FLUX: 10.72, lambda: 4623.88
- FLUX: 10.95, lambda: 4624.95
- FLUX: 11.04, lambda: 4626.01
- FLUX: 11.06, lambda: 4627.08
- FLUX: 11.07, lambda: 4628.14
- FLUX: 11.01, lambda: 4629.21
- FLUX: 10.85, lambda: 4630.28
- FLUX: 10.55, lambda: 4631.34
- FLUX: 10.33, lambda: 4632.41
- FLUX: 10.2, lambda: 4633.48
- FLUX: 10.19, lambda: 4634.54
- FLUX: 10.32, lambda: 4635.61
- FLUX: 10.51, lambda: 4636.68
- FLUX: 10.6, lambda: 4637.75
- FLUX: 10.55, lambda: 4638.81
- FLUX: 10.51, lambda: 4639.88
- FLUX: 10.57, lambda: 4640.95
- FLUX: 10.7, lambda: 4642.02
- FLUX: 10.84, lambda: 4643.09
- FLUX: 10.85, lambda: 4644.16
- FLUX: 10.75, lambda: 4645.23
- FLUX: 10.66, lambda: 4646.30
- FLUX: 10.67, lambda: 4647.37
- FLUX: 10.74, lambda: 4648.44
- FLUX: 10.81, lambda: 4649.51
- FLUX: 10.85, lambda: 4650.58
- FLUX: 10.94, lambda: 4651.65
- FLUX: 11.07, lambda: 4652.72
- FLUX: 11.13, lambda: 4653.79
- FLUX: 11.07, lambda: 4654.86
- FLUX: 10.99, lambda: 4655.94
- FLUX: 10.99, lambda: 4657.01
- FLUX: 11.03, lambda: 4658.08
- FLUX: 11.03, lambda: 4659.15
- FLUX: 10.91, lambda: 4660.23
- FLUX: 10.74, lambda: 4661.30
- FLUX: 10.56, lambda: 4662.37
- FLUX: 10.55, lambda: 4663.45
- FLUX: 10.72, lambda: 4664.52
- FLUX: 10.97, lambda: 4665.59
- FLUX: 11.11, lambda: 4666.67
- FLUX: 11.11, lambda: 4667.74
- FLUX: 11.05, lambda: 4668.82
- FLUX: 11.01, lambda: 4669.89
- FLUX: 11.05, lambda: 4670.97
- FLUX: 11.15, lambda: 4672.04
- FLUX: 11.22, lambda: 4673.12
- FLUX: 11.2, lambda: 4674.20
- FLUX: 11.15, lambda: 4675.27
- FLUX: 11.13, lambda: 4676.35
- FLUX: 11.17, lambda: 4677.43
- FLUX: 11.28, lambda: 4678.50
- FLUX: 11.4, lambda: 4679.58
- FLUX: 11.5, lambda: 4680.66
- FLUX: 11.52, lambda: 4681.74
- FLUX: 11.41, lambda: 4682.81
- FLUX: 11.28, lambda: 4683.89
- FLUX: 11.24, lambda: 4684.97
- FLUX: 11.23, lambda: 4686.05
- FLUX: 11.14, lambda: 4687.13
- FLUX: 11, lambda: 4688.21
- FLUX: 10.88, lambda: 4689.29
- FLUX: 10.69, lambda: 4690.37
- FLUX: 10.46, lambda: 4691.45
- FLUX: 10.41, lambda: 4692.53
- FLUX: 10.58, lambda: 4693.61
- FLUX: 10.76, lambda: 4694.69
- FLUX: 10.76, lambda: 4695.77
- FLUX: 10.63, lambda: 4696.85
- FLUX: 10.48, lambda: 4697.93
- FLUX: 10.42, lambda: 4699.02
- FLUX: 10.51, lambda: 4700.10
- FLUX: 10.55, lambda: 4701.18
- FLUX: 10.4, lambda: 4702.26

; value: 0.63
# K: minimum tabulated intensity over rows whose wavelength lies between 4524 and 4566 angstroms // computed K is 10.1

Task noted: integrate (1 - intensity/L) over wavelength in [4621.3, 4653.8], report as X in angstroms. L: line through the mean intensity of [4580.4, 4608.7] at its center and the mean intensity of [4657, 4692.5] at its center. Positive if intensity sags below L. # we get 0.7 angstroms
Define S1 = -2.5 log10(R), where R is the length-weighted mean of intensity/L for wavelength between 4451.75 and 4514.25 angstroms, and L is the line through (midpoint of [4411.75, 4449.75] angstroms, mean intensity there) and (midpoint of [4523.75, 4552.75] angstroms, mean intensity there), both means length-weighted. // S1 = 0.26 mag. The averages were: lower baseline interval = 22.5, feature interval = 13.3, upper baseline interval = 10.9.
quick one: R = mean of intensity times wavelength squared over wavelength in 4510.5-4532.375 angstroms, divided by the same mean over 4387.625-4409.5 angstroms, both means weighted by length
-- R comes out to 0.73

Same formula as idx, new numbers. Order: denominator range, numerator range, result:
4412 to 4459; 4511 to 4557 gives 0.53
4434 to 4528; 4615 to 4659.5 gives 0.79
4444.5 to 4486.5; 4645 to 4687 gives 0.78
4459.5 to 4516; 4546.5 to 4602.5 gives 0.88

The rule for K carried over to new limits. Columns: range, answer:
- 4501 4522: 10.68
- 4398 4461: 9.649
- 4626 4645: 10.19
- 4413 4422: 12.23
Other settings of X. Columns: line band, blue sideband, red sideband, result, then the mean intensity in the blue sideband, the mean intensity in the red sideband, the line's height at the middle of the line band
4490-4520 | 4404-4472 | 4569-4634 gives 8.08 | 19.1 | 10.7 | 15.6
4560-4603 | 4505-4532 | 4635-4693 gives 1.59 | 11.1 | 10.9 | 11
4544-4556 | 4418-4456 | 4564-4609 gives 2.35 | 23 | 10.7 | 13.7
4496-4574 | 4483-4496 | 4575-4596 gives 2.94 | 11.9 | 10.8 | 11.4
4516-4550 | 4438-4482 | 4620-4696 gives 8.69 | 16.9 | 10.9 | 14.7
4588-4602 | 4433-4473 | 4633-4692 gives 2.93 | 18.7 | 10.9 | 13.4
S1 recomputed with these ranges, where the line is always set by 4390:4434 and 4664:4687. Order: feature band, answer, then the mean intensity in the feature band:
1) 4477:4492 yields 0.324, 12.5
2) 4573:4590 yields 0.273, 10.9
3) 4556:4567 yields 0.379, 10.3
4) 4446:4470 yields 0.049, 16.9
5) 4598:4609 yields 0.225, 10.8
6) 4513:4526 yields 0.387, 11.1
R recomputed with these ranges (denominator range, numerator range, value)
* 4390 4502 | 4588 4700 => 0.69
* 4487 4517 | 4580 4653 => 0.97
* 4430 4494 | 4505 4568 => 0.66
